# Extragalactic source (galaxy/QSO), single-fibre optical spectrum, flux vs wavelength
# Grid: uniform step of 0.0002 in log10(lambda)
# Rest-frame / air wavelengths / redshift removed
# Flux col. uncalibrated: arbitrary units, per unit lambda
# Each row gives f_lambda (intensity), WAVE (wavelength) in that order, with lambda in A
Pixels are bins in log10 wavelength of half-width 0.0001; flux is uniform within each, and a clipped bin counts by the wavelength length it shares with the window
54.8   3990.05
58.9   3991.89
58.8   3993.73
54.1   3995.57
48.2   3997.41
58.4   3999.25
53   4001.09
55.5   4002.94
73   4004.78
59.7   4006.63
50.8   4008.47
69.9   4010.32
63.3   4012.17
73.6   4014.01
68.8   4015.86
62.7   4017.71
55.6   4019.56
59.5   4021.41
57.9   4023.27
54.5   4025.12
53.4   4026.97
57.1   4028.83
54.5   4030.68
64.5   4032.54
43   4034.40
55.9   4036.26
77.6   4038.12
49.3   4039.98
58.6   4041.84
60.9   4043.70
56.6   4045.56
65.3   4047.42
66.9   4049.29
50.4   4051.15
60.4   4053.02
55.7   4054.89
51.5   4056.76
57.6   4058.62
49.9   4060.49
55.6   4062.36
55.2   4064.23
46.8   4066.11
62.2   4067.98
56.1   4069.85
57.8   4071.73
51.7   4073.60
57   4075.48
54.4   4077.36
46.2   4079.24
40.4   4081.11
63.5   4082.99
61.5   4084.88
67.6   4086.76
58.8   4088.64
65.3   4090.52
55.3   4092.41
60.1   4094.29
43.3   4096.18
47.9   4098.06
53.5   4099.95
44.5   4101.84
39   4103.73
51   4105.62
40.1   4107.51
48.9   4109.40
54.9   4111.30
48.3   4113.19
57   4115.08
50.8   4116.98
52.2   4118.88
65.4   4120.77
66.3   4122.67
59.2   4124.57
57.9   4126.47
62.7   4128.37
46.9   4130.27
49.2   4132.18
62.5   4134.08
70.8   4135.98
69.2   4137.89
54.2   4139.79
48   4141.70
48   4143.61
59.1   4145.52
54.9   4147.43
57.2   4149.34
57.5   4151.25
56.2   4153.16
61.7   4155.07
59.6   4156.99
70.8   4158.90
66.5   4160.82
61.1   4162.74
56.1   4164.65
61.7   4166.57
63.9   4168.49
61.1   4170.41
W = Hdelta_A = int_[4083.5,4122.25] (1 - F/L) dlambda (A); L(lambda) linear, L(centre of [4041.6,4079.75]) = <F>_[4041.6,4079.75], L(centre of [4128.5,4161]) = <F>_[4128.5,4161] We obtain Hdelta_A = 2.46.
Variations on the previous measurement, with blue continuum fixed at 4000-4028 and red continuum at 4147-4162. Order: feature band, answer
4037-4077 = 2.3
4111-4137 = 1.4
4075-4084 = 1.3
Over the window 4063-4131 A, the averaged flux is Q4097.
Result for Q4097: 54.2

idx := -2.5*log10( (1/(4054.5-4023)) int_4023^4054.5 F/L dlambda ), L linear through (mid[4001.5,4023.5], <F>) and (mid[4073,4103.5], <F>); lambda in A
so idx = 0.027 mag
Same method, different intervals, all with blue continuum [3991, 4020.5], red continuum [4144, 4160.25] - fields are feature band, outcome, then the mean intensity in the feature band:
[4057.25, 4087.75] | 0.09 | 55.2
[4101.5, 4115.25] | 0.24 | 47.6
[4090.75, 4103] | 0.16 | 51.4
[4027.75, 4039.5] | 0.03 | 58.3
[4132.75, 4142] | -0.03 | 61.4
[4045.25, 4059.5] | 0.03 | 58.1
